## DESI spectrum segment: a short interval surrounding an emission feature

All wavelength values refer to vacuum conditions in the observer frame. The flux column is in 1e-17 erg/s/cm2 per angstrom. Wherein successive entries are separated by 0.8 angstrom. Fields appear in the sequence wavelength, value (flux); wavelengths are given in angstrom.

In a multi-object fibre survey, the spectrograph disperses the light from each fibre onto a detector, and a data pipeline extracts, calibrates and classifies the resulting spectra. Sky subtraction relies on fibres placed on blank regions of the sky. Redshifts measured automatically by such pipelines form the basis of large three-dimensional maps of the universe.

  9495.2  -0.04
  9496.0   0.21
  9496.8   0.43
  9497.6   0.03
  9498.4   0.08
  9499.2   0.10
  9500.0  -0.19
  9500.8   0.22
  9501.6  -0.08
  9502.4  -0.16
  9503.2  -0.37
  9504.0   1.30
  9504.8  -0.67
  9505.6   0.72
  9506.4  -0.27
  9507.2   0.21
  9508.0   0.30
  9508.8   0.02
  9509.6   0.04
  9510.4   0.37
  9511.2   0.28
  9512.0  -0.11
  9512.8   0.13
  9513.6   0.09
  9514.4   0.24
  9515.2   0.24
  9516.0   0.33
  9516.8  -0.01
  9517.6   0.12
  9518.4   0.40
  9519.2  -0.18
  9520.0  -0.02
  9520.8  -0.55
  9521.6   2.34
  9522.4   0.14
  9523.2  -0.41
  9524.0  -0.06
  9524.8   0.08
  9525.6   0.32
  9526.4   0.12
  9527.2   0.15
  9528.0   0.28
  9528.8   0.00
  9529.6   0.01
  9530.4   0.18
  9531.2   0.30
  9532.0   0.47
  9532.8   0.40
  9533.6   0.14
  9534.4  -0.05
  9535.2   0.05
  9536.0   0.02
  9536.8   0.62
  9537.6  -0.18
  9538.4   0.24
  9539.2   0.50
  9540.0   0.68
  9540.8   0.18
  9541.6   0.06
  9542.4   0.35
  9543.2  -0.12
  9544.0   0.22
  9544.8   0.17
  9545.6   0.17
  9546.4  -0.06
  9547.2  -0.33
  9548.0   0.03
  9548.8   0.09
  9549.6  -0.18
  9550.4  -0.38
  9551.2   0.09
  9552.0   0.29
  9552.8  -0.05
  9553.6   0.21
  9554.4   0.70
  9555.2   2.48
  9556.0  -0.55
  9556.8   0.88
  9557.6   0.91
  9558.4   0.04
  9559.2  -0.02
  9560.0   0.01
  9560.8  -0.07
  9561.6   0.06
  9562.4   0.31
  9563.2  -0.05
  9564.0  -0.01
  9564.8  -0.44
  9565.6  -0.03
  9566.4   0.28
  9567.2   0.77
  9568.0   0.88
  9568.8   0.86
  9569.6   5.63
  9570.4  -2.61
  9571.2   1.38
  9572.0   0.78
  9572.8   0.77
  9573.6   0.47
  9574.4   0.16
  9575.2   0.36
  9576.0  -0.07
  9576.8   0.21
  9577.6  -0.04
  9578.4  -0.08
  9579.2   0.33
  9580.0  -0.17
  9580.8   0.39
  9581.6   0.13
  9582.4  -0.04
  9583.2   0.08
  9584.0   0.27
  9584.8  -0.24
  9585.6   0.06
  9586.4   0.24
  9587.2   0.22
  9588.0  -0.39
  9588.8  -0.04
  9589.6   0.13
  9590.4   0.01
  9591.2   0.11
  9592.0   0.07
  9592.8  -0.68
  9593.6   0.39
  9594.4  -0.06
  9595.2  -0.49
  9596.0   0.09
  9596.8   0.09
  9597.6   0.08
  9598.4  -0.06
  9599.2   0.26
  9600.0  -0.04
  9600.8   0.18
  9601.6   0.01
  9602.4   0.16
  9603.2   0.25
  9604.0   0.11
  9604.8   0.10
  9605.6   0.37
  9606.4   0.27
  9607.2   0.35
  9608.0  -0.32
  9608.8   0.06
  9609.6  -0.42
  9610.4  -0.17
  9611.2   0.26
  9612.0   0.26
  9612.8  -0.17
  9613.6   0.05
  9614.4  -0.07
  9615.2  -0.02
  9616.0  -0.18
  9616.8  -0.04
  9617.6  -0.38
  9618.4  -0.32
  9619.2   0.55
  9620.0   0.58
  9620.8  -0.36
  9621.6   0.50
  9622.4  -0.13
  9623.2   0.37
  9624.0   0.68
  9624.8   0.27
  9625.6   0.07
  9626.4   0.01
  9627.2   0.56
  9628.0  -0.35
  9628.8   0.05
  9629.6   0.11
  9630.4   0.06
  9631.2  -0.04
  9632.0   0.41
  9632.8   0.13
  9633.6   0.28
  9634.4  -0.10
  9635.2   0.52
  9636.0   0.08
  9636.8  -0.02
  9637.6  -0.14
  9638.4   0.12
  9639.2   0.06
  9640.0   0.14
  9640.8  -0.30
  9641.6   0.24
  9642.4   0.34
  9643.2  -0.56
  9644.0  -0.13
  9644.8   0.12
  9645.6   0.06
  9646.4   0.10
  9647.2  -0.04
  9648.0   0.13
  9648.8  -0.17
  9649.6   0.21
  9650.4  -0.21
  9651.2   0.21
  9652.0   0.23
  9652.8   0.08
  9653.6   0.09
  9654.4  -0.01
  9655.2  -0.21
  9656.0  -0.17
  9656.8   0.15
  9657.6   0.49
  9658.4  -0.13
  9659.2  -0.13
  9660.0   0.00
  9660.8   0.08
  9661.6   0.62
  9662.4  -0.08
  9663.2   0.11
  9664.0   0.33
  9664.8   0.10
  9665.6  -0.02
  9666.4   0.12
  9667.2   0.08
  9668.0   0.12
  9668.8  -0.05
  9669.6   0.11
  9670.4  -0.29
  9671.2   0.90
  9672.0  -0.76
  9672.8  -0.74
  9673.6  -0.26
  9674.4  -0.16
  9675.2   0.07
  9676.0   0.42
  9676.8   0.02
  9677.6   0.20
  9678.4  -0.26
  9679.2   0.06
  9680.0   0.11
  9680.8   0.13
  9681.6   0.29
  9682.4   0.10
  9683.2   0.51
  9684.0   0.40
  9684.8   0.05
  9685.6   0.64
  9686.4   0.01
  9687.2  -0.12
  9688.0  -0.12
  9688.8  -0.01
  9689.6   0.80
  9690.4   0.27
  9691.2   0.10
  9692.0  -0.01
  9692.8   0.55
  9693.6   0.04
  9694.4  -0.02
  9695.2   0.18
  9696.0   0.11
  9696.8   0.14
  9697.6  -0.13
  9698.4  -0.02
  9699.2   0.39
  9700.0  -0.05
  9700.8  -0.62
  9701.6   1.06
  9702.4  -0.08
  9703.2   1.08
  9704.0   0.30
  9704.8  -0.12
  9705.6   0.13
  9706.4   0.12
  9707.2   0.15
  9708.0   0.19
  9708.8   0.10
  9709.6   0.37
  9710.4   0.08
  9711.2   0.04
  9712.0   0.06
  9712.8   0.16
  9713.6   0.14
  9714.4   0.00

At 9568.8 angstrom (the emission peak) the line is H-beta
